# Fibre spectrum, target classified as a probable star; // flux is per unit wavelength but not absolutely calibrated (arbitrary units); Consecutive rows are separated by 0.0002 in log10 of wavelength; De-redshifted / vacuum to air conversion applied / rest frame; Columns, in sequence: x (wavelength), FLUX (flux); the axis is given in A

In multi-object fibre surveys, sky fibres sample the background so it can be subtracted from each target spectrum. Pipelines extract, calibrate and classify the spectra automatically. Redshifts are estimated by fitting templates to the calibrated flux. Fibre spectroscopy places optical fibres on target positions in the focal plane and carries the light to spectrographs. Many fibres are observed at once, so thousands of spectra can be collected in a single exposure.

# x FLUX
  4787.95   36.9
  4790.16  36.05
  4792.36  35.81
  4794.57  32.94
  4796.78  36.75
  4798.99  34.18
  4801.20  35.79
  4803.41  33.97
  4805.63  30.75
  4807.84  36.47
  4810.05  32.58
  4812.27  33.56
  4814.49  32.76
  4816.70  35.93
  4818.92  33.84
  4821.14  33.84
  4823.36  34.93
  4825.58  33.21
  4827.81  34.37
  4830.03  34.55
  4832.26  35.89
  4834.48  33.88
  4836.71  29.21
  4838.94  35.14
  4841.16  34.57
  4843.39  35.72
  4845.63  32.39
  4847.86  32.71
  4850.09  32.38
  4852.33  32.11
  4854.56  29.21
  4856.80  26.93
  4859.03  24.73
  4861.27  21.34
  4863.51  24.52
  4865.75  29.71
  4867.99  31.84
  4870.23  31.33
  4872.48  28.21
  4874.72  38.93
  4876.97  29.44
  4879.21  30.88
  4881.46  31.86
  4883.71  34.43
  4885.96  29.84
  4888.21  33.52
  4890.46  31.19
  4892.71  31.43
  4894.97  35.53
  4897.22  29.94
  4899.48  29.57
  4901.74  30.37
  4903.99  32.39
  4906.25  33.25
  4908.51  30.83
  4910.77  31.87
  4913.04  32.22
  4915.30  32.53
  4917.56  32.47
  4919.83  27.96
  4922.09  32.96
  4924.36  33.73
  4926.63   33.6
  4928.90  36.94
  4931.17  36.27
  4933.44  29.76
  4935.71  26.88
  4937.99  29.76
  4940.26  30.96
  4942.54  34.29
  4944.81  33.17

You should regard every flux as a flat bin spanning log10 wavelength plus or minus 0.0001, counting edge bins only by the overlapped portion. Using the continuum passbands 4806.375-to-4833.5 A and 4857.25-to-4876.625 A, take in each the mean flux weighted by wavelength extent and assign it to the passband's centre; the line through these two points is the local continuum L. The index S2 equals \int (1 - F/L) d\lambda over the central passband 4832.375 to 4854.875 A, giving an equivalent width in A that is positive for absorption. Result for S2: -1.1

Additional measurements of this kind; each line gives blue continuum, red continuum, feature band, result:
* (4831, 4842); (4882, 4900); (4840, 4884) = 3.11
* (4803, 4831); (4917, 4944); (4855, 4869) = 2.78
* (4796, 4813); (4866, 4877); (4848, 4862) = 1.84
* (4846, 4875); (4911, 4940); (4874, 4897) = -1.60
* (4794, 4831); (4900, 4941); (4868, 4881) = 0.43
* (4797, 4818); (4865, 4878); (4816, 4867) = 1.70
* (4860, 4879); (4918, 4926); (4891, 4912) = -0.56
